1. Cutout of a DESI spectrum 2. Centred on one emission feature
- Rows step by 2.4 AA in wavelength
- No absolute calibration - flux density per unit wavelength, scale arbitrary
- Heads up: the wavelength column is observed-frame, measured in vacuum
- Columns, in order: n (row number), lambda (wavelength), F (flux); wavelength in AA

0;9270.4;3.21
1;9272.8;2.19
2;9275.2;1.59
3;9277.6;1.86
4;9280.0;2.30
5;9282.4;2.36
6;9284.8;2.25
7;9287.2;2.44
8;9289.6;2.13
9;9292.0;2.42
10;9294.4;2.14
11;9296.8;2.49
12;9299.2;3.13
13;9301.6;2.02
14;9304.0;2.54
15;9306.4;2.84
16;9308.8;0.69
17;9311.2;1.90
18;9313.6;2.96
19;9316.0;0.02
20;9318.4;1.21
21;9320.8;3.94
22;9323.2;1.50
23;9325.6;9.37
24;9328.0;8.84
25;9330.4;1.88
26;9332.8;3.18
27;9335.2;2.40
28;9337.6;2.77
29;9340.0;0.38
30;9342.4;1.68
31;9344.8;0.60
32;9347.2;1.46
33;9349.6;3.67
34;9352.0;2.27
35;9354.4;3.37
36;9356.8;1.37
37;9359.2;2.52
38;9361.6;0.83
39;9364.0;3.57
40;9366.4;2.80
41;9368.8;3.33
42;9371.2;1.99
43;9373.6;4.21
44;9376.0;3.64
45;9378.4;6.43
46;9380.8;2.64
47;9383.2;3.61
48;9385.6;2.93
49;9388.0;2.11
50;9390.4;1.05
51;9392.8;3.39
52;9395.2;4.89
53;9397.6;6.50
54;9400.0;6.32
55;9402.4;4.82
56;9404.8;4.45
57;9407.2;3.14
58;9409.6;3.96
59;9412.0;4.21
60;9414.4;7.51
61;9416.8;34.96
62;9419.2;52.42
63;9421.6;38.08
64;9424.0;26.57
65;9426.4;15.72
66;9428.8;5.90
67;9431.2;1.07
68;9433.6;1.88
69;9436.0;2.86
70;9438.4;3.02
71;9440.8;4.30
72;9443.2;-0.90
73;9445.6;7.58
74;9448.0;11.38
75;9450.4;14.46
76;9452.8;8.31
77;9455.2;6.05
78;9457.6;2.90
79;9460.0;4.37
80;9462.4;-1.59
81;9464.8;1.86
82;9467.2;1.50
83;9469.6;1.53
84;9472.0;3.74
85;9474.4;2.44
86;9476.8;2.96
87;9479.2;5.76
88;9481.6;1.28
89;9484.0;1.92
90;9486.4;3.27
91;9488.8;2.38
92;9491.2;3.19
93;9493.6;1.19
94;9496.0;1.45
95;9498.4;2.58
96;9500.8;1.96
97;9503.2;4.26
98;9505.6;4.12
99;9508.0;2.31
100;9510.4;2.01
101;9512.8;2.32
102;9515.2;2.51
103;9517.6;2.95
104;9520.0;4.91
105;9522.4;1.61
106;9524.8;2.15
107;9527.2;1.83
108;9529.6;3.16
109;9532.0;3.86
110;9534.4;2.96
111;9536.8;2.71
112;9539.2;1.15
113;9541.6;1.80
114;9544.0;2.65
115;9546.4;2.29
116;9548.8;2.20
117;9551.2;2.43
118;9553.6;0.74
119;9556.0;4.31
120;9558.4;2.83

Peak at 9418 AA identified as Halpha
